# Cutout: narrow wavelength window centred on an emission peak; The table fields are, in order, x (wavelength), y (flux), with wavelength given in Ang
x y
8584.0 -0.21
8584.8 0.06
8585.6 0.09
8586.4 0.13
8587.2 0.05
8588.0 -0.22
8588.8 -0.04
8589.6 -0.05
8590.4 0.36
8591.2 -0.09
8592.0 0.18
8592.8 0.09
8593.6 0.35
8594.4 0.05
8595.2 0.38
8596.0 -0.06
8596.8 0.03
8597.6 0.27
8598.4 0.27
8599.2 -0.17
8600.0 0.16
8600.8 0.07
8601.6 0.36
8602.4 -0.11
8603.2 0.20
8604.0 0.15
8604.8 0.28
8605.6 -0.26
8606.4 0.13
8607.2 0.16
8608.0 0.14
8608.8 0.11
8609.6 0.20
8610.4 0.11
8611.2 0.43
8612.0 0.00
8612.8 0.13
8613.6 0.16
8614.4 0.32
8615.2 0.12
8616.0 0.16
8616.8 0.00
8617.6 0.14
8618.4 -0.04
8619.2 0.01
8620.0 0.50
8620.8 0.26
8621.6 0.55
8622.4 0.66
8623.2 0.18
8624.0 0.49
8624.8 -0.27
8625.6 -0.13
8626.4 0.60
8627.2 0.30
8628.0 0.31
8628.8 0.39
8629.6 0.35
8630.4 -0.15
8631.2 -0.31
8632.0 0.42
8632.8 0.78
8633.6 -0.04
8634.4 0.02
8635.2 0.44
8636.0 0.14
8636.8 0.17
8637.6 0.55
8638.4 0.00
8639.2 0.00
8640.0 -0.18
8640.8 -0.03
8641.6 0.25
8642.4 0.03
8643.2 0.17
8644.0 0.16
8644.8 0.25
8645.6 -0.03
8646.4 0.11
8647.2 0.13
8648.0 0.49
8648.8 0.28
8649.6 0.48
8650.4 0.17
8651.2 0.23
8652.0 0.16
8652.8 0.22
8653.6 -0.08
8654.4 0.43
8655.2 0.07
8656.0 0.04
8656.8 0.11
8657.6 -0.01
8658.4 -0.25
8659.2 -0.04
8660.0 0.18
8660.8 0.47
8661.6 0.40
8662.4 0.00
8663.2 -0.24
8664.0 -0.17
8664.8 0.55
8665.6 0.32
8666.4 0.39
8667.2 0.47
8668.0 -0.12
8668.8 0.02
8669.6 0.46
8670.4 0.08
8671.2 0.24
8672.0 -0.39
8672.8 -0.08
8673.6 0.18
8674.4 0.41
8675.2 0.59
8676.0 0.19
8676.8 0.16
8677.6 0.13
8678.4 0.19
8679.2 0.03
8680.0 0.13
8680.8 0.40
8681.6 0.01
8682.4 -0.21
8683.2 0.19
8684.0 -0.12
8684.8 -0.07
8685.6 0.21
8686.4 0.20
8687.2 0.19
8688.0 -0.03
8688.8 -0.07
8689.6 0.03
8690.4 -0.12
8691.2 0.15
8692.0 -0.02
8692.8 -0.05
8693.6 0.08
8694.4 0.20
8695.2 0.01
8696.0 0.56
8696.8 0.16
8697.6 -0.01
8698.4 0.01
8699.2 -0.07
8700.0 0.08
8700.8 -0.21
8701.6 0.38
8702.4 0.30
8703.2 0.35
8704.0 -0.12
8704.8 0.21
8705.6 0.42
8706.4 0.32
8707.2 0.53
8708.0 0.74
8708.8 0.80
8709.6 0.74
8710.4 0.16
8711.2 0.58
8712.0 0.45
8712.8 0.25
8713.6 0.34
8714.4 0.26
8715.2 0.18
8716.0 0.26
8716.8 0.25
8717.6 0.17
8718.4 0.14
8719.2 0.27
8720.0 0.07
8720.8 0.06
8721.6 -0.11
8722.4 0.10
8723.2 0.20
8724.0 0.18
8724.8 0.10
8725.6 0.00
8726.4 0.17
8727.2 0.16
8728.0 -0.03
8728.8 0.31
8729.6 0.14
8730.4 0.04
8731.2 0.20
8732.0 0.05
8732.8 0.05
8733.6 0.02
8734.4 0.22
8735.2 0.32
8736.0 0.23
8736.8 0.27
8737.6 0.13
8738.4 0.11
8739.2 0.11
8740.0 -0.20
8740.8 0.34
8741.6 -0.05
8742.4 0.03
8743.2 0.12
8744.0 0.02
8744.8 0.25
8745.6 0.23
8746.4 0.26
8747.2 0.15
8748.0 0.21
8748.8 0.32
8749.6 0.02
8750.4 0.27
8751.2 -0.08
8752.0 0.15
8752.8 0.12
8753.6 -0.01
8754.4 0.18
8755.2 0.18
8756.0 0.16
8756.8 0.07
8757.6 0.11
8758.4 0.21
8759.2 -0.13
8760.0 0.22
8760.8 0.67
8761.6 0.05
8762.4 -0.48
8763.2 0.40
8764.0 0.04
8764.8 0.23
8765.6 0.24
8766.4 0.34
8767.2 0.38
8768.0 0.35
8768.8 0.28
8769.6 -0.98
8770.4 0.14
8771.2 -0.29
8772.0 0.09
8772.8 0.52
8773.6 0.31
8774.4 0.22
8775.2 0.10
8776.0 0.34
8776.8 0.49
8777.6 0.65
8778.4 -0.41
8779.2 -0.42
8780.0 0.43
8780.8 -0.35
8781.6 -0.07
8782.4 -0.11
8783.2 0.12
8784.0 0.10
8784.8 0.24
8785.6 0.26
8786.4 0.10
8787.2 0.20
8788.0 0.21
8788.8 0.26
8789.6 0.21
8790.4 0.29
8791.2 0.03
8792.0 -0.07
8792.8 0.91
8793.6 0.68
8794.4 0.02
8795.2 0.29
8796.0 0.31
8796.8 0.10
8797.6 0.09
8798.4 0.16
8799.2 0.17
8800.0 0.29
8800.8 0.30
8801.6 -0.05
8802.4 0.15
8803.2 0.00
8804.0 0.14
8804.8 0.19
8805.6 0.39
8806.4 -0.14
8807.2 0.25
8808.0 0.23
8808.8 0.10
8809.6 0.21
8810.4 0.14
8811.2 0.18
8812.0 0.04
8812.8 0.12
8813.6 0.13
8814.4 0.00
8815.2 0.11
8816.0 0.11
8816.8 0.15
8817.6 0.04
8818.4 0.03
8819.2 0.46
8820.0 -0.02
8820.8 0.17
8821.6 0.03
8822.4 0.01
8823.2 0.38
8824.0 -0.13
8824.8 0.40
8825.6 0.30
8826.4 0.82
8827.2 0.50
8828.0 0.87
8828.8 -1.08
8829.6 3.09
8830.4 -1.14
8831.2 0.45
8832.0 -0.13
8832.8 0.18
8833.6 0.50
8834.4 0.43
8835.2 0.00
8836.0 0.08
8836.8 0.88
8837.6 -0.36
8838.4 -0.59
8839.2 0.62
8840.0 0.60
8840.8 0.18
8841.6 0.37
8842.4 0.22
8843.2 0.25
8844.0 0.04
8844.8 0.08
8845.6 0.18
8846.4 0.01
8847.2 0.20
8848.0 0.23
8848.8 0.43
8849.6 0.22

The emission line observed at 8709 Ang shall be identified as Hbeta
